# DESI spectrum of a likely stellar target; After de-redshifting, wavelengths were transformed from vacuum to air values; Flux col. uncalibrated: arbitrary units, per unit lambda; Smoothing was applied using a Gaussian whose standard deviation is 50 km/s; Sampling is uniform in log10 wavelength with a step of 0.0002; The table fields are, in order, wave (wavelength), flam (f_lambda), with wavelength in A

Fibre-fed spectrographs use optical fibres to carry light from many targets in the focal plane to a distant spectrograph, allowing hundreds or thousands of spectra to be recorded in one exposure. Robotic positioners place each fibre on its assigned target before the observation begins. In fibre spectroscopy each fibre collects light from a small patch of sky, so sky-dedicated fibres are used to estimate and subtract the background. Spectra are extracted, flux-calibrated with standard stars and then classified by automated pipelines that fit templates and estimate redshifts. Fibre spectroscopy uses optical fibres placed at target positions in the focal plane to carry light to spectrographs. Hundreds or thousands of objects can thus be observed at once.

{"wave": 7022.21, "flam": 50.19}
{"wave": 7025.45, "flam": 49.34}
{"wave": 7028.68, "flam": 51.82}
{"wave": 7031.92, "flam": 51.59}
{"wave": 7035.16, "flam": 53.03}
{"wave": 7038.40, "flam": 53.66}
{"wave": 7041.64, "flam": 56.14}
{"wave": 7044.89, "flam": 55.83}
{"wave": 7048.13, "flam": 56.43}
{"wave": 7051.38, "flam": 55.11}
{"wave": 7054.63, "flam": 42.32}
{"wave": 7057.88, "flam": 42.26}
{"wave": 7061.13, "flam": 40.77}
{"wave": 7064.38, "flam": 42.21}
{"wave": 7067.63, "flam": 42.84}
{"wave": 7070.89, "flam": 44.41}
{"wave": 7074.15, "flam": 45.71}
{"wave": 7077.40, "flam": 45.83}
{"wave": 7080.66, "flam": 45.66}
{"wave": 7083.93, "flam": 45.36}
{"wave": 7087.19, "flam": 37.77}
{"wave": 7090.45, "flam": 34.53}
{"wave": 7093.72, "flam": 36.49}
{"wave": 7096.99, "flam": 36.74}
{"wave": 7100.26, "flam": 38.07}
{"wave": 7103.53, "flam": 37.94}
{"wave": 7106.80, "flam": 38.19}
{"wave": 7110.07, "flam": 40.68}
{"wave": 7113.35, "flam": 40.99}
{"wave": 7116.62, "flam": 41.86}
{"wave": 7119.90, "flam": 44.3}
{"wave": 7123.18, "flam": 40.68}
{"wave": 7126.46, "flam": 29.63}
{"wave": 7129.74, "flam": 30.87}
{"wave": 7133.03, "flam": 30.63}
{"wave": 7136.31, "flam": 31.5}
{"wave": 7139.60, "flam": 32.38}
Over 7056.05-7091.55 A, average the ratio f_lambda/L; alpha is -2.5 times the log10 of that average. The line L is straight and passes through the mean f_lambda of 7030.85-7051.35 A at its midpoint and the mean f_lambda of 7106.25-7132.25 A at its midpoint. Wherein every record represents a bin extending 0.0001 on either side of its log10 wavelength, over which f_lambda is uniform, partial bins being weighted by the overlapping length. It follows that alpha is 0.121 mag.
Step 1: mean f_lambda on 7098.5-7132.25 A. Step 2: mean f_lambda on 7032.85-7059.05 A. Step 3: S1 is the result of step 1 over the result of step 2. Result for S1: 0.73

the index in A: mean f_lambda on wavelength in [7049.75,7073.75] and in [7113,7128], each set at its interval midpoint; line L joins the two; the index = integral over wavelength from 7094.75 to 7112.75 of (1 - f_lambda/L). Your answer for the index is 1.1 A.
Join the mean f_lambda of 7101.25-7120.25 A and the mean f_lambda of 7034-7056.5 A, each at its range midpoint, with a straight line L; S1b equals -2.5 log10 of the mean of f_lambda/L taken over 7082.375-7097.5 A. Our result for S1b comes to 0.16 mag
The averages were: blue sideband 53.1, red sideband 40.3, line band 38.2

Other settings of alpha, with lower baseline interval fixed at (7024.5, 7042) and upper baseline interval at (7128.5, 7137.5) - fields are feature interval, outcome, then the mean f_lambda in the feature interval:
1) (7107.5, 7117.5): -0.157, 40.9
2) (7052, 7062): 0.101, 43.2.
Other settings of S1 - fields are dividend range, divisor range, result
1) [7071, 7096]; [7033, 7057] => 0.79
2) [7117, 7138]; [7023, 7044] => 0.67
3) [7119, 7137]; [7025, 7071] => 0.70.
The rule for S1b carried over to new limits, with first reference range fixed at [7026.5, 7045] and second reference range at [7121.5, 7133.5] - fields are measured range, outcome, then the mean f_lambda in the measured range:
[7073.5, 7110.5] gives 0.02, 40.1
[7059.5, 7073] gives 0.10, 42.7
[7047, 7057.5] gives 0.00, 49.9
